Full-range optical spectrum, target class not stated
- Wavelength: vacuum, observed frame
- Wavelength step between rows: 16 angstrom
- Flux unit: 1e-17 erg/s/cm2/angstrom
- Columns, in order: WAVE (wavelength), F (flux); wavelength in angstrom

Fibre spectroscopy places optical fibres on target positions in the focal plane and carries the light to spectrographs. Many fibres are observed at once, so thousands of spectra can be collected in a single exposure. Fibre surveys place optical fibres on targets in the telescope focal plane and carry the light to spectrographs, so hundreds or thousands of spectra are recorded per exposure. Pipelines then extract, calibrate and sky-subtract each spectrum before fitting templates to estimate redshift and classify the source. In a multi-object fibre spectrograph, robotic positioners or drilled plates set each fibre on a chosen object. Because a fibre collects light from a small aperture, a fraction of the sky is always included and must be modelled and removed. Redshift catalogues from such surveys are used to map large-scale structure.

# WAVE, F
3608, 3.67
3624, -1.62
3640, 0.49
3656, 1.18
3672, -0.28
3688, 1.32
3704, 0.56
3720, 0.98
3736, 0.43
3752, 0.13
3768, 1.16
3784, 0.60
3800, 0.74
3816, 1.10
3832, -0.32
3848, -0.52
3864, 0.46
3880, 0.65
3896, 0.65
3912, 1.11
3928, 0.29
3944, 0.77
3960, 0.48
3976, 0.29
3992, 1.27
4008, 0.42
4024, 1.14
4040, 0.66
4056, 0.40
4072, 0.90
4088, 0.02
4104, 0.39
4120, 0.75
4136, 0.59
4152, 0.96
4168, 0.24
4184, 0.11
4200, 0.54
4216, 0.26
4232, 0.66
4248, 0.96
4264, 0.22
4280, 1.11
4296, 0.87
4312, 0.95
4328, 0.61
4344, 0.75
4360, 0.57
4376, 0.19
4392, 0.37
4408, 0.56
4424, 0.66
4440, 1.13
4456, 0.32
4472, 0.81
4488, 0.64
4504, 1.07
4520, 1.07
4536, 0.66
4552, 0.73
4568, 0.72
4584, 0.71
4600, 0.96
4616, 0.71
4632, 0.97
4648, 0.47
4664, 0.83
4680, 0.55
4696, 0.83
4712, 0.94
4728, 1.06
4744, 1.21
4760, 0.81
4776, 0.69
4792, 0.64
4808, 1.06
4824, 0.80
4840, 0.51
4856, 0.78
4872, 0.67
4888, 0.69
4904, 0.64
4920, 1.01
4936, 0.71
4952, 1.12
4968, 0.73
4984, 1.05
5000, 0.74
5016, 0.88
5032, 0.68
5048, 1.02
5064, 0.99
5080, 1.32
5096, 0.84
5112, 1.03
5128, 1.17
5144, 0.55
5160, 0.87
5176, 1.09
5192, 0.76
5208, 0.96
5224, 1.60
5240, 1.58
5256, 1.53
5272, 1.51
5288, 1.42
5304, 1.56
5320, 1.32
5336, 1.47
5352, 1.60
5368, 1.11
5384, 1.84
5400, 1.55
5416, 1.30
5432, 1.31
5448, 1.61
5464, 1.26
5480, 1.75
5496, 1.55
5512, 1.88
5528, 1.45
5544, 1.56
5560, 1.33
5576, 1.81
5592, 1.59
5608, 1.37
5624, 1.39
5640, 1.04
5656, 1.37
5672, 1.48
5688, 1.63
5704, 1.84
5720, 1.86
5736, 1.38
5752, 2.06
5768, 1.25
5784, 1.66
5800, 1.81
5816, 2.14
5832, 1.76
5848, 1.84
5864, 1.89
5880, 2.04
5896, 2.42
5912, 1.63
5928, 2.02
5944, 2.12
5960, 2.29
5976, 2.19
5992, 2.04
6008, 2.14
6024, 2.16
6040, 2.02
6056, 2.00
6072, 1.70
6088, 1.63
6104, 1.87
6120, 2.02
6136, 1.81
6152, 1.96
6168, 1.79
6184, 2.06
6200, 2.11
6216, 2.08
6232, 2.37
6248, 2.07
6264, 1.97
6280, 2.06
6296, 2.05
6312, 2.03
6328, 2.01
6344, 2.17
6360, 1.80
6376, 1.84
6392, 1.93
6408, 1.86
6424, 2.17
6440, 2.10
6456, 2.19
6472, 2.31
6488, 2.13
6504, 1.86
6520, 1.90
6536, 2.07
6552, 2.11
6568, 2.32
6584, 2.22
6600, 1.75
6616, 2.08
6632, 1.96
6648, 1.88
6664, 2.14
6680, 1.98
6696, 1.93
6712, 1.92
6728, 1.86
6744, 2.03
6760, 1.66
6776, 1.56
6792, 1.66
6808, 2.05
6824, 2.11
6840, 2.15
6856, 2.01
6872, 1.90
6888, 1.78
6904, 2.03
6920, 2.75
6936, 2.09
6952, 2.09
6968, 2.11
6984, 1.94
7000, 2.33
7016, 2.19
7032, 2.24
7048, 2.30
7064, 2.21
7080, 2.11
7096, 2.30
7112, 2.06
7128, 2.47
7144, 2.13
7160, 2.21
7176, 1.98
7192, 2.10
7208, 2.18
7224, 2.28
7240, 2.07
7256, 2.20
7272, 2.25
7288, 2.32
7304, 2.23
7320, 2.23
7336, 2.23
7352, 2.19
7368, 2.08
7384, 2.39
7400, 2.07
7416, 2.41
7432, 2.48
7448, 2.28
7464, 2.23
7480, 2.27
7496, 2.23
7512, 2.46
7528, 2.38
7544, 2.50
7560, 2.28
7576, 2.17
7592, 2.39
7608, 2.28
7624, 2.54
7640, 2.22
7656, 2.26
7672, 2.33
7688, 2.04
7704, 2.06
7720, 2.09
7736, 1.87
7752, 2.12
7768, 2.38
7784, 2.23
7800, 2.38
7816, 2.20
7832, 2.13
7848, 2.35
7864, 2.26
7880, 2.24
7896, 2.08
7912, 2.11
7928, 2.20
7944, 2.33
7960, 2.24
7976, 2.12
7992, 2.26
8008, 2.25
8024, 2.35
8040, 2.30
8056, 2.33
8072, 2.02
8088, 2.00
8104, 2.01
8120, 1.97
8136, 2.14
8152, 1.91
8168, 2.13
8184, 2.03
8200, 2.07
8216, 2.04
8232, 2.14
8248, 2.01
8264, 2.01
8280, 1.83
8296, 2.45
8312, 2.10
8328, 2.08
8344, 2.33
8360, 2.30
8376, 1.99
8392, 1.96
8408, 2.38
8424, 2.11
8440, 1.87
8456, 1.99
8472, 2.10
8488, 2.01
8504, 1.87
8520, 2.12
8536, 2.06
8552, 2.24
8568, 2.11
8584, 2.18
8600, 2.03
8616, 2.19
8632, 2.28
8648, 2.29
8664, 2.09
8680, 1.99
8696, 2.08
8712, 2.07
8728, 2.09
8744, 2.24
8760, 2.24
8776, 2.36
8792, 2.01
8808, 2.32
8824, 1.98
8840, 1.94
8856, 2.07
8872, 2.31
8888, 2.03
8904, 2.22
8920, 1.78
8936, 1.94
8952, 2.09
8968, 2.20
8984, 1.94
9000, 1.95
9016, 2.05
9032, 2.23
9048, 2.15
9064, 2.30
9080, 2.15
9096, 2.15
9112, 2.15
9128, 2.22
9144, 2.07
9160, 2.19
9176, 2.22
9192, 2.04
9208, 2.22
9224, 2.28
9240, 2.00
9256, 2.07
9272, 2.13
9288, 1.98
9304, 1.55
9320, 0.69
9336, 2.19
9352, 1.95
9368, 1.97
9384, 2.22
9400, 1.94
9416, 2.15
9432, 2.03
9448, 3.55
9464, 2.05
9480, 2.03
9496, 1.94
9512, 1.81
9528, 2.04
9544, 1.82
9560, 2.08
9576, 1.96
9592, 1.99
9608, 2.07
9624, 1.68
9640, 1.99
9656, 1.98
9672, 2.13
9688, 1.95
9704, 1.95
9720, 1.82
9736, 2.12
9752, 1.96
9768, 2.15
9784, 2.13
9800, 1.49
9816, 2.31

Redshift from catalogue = 0.309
